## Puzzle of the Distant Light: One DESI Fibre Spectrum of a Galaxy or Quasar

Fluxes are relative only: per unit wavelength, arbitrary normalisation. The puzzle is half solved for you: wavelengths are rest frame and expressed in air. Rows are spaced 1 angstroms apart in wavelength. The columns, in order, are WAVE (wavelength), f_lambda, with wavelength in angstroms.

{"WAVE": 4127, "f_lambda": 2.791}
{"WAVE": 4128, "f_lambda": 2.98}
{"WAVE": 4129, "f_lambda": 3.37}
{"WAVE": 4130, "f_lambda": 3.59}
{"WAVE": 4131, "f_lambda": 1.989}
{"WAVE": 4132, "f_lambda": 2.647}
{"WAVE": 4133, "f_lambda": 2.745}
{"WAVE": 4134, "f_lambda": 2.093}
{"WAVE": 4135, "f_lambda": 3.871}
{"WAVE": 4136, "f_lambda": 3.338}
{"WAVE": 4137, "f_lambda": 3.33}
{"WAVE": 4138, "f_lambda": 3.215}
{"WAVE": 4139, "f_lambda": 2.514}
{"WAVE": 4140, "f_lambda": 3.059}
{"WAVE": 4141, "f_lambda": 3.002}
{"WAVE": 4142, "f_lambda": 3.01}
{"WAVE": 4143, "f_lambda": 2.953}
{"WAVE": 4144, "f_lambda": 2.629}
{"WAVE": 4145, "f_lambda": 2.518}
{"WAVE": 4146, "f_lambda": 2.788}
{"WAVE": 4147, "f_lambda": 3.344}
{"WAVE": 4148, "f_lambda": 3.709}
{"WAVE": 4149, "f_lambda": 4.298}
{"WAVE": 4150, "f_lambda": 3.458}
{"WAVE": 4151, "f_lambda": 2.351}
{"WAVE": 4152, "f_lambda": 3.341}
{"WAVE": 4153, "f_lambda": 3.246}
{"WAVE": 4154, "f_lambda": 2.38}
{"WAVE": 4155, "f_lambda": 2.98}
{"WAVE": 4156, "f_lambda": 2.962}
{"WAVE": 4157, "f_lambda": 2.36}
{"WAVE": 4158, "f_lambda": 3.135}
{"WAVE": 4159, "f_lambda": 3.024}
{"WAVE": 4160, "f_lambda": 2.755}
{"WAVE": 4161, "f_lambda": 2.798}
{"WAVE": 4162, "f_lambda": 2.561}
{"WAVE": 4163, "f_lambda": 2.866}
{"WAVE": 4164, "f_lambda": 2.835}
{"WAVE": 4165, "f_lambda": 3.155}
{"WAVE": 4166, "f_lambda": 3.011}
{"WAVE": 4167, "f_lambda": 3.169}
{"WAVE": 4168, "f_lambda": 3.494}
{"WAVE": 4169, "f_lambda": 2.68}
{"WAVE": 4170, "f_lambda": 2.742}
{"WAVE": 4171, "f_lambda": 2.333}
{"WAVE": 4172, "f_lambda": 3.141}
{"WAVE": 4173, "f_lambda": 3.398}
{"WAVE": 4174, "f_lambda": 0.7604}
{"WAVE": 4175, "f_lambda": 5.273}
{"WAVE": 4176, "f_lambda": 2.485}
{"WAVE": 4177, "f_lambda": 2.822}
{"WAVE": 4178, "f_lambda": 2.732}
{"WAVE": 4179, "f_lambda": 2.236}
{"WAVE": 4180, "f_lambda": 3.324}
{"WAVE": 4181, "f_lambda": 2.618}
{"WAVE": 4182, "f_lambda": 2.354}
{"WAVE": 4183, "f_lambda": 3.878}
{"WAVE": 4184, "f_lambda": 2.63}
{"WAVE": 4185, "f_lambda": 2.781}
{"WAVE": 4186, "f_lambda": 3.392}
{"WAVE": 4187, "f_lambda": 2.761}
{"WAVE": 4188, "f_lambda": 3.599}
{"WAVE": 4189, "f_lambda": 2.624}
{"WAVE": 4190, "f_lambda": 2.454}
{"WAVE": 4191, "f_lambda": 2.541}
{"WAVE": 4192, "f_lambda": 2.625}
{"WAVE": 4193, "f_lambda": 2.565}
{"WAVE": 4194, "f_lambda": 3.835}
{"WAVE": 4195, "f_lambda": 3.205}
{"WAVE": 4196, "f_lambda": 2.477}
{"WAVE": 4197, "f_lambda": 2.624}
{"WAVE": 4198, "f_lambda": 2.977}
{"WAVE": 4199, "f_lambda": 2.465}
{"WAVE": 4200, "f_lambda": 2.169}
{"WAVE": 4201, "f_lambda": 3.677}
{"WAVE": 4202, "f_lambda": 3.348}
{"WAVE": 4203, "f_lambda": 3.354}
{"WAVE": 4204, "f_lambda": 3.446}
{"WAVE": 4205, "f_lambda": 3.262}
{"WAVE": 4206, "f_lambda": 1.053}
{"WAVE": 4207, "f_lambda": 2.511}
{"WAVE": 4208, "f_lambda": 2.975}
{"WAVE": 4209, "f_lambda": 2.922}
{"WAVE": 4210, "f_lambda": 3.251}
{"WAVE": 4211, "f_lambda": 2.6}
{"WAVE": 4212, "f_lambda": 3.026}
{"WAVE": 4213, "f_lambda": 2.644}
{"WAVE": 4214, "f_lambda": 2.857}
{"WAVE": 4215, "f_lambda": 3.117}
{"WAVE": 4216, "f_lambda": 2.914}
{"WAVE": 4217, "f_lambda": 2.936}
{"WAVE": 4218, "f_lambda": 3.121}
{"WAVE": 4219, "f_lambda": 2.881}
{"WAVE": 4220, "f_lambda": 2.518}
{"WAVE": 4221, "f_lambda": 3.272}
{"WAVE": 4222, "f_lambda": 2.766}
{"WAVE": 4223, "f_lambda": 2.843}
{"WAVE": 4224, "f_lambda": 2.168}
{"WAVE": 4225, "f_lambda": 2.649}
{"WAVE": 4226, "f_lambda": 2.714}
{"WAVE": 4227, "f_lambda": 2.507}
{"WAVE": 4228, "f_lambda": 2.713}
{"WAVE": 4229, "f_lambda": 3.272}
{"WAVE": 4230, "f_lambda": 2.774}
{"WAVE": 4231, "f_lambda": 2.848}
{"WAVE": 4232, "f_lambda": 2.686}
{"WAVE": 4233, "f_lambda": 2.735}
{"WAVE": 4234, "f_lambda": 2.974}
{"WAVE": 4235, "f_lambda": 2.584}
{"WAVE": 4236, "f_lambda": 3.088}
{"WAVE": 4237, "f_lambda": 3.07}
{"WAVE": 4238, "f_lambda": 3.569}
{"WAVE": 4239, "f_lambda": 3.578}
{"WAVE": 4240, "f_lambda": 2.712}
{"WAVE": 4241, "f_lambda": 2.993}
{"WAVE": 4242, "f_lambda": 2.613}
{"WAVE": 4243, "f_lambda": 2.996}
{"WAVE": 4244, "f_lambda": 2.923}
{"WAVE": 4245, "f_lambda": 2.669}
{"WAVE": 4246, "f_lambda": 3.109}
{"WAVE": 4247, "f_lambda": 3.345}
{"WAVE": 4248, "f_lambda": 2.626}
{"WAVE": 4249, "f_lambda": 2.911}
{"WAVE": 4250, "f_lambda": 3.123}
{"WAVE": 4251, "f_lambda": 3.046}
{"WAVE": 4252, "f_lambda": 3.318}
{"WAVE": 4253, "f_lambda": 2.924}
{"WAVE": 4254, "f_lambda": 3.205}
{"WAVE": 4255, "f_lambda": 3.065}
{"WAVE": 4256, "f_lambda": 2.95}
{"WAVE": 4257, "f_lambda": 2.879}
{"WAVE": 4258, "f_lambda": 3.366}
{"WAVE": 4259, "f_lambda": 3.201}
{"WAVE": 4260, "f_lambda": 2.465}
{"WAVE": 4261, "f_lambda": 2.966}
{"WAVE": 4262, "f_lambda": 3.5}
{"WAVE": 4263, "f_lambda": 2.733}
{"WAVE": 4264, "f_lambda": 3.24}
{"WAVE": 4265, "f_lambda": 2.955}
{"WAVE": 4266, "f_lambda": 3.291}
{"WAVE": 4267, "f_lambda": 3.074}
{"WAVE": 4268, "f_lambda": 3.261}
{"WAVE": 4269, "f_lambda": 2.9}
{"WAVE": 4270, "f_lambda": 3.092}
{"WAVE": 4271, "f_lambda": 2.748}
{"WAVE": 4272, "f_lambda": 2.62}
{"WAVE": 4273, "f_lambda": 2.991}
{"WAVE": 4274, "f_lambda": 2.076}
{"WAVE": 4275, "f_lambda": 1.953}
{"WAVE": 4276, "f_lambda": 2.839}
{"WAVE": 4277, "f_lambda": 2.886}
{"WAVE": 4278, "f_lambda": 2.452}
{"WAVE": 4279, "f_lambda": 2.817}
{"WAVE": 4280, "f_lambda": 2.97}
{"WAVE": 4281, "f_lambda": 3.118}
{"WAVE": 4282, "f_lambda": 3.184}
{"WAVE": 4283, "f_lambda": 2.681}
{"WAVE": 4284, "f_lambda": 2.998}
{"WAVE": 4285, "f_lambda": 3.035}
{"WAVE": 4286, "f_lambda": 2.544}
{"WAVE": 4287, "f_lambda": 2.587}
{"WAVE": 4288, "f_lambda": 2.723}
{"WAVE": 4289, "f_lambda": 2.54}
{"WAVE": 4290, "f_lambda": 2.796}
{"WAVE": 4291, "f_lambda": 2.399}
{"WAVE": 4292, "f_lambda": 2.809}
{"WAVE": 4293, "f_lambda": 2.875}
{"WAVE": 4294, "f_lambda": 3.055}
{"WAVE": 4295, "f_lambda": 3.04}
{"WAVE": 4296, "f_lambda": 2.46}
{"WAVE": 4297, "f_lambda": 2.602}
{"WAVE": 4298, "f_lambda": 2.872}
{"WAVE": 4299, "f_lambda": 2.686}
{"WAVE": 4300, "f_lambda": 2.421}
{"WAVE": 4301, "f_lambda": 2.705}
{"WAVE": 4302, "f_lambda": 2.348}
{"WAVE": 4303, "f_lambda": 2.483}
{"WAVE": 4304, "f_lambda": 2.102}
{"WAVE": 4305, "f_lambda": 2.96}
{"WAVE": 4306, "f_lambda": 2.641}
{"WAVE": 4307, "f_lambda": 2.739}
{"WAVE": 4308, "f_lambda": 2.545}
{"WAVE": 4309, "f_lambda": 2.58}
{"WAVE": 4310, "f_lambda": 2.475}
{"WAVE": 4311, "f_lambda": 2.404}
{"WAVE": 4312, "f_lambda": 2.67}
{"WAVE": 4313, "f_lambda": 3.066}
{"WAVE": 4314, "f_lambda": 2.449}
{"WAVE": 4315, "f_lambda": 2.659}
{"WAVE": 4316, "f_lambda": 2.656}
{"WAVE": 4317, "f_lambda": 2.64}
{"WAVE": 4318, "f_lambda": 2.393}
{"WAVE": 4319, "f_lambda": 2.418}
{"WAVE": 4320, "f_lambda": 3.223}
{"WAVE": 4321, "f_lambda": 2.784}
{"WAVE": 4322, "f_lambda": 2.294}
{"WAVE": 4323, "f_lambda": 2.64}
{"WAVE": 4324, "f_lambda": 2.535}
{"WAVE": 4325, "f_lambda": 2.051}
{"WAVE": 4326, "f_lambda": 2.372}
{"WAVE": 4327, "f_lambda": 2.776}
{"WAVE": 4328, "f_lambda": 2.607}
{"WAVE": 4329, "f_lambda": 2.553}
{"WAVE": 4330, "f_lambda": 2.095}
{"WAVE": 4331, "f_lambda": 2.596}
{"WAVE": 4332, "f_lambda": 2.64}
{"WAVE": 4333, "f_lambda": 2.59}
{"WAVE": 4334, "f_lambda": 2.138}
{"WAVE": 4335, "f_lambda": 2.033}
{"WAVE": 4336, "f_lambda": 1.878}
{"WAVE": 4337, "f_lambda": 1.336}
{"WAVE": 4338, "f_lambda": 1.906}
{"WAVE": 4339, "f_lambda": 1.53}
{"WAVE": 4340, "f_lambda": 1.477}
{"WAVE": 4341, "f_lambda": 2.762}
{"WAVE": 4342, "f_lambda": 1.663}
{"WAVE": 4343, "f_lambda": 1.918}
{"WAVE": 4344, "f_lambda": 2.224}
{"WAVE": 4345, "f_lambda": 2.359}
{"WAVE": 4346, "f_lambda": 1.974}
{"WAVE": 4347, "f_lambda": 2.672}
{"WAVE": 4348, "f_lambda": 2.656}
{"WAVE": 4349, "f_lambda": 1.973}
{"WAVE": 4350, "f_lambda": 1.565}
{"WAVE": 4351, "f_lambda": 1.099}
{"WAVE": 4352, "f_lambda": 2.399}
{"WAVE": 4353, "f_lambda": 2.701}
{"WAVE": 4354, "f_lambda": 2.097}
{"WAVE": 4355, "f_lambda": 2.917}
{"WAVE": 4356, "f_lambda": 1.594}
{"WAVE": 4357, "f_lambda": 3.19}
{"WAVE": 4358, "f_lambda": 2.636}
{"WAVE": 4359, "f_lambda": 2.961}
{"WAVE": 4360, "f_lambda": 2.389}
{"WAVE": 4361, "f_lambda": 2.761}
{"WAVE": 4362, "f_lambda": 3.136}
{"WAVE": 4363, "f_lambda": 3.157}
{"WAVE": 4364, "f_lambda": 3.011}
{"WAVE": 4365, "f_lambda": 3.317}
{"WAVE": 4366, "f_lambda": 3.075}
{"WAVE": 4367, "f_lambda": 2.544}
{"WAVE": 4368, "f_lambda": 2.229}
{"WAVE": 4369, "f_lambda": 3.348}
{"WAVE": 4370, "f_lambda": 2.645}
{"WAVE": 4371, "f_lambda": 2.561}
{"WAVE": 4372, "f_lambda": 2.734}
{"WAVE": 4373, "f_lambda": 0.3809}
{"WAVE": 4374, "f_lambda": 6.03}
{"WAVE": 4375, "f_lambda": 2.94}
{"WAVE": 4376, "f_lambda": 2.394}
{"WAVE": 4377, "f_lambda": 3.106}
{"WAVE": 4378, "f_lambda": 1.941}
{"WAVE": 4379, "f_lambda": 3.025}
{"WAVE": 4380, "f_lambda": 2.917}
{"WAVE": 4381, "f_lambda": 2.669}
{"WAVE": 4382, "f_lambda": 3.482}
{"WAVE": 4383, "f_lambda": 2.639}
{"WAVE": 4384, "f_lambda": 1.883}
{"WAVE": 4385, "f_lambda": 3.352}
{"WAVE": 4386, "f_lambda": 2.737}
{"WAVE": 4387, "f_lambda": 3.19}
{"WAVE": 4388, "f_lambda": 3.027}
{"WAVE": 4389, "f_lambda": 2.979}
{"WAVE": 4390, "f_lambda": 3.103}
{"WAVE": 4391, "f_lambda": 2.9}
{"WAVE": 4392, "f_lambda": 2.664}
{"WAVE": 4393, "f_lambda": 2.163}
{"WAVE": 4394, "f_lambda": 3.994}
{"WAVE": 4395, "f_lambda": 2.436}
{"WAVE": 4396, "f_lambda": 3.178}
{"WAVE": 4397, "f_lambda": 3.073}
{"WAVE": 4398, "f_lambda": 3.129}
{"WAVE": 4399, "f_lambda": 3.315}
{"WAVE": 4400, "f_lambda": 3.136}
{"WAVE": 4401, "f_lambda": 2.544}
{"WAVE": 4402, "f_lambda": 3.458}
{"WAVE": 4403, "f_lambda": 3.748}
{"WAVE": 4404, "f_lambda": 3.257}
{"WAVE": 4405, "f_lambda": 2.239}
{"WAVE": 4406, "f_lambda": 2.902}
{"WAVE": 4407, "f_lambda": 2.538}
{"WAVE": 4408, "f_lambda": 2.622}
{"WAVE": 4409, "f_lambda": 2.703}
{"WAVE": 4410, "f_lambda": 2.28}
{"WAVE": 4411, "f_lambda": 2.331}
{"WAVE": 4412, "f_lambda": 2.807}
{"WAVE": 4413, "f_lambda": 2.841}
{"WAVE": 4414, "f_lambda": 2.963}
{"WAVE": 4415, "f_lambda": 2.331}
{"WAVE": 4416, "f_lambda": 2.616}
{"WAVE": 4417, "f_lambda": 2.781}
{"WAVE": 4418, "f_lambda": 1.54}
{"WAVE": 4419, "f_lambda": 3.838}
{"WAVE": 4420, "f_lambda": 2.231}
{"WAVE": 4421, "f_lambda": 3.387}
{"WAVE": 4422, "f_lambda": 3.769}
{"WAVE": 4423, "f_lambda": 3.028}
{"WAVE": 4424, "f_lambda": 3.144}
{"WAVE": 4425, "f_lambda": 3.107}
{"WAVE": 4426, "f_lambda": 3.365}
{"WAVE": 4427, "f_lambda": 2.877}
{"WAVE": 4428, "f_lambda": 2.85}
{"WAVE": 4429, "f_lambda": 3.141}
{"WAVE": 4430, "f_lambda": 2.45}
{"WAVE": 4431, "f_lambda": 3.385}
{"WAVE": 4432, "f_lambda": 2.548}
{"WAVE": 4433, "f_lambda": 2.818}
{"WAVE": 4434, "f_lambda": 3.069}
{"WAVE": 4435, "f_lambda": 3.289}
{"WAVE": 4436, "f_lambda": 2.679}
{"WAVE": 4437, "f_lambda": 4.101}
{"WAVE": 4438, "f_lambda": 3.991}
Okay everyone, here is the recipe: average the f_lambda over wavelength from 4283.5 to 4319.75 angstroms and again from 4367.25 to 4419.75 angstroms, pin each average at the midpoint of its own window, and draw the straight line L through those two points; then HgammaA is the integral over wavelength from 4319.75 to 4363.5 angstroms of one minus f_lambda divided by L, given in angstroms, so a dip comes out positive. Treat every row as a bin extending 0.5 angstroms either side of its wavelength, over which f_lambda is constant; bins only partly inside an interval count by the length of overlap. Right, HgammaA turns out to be 6.4 angstroms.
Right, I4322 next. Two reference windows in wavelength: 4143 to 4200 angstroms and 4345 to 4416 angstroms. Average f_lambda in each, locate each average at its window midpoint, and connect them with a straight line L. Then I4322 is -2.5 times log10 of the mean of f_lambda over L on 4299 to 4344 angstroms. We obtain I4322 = 0.16 mag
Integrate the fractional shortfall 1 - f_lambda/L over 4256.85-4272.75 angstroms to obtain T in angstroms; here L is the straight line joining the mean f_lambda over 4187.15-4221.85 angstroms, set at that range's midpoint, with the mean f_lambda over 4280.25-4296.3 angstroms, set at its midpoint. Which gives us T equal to -1.08 angstroms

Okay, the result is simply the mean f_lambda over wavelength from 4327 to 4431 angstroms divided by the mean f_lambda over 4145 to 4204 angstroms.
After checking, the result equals 0.91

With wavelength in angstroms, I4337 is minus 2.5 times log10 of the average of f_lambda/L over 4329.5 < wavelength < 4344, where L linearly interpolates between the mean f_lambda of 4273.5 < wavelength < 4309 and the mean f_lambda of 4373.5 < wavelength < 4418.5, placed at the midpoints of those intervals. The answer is 0.329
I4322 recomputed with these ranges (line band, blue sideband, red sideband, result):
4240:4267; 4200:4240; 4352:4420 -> -0.05 mag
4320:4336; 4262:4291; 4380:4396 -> 0.17 mag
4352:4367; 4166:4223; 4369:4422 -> 0.04 mag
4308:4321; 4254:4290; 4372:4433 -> 0.10 mag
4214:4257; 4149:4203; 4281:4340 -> -0.07 mag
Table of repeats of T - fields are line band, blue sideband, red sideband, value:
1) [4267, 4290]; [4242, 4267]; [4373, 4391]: 1.8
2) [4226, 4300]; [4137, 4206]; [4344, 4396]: -1.6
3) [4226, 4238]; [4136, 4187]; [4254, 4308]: 0.0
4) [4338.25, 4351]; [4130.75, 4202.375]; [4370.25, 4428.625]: 3.8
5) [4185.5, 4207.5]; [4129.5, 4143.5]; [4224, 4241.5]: 0.4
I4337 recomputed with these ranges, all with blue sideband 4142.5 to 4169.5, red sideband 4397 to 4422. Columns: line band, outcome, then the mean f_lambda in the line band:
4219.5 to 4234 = 0.07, 2.76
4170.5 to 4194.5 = 0.04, 2.88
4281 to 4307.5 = 0.08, 2.71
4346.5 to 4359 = 0.23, 2.32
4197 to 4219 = 0.03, 2.88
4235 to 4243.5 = -0.04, 3.05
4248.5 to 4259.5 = -0.06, 3.09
